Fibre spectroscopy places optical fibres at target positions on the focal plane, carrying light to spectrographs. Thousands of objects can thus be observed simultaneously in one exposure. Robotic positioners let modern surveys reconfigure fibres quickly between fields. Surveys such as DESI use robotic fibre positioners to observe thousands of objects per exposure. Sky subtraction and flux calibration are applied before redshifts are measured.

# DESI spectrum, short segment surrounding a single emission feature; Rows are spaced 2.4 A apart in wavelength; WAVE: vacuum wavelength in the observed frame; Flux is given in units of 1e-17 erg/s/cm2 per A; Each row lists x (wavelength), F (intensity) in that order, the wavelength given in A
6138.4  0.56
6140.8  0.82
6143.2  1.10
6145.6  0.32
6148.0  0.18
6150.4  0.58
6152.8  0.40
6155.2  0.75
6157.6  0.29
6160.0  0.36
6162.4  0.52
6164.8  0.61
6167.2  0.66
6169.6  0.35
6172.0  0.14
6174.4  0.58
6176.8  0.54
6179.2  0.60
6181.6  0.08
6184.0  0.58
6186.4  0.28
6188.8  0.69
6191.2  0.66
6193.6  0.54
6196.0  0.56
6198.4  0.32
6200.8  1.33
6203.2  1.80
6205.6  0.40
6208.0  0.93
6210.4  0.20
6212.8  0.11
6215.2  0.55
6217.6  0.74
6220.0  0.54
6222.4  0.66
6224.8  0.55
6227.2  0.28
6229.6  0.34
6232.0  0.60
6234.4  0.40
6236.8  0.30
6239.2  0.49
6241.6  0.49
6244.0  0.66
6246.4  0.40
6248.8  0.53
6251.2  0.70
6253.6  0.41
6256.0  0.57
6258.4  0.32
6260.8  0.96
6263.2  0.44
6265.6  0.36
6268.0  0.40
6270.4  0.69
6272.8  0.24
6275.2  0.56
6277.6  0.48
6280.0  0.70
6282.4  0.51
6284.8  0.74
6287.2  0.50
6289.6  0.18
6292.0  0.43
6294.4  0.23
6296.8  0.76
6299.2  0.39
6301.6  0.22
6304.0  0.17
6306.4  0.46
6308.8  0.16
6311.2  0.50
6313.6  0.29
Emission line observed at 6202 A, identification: [O III]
